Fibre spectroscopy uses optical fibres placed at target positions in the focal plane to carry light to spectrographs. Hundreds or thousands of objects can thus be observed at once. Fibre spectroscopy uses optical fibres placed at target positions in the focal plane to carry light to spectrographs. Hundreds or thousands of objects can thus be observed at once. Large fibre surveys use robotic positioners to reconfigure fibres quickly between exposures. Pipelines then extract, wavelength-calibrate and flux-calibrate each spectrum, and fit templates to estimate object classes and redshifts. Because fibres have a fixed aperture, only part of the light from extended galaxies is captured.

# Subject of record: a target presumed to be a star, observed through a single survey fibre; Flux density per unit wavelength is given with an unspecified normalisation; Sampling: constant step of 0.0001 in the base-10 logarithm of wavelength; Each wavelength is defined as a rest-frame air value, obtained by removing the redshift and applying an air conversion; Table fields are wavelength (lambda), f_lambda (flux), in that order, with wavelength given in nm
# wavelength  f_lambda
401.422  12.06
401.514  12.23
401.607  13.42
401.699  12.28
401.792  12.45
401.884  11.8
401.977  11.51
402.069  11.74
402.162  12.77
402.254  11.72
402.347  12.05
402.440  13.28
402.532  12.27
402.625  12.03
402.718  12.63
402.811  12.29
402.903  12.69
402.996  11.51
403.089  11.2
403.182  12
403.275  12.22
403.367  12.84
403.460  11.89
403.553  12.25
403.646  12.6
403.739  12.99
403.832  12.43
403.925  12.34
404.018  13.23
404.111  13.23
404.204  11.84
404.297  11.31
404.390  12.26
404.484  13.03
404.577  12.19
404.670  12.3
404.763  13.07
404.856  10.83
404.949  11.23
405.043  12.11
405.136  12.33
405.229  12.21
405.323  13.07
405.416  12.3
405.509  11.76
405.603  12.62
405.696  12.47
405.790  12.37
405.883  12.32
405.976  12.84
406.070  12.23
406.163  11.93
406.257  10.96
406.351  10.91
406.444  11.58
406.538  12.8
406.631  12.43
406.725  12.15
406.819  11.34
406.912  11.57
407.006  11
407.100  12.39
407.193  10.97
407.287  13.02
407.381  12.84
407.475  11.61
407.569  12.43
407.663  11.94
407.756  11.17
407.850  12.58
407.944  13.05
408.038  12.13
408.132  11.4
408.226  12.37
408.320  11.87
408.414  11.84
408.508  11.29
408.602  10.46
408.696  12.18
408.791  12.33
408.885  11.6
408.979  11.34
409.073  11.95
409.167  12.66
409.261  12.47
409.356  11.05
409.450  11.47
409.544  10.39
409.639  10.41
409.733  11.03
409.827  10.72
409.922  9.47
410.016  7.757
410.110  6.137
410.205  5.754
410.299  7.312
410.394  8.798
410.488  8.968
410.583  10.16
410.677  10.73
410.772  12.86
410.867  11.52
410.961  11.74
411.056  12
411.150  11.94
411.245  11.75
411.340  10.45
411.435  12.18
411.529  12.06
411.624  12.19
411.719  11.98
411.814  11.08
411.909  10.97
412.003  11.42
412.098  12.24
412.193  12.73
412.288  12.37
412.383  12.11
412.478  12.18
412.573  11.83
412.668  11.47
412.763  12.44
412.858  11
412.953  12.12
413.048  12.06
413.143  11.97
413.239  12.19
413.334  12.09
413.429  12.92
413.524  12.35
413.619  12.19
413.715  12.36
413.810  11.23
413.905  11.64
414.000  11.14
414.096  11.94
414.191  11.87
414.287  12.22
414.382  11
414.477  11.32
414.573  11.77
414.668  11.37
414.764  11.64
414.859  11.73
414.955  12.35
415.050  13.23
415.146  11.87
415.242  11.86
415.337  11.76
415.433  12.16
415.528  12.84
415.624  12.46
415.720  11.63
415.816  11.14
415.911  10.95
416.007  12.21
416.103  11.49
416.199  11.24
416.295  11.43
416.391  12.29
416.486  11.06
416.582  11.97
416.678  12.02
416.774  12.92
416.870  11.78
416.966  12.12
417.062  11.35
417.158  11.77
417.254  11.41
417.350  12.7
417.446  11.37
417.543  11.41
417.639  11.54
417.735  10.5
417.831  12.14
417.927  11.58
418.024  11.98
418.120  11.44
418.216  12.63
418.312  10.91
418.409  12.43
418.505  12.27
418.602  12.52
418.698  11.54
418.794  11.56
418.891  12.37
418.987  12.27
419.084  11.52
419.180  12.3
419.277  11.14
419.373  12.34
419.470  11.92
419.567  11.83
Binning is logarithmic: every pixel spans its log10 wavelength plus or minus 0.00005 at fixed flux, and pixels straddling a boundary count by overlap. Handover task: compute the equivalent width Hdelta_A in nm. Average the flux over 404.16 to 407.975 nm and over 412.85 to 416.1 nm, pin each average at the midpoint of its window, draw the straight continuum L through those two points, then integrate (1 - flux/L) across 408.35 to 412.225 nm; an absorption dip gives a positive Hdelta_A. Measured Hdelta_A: 0.35 nm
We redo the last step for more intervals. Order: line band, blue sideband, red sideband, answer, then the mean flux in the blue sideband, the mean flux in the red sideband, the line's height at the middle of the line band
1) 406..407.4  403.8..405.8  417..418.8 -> 0.04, 12.3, 11.7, 12.2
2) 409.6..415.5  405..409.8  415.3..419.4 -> 0.26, 11.9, 11.8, 11.9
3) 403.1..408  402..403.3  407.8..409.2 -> -0.05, 12.2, 11.9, 12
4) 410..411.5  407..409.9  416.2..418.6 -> 0.21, 11.7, 11.8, 11.7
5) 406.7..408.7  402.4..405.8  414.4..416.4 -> 0.04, 12.3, 11.8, 12.1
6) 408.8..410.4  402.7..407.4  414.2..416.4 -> 0.25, 12.2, 11.8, 12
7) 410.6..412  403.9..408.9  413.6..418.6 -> 0.04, 12.1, 11.8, 11.9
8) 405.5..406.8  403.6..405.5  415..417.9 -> 0.02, 12.3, 11.8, 12.3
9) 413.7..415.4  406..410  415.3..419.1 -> 0.00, 11.7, 11.8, 11.8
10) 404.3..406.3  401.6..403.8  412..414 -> 0.00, 12.3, 12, 12.2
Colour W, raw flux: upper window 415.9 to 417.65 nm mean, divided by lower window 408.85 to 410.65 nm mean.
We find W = 1.2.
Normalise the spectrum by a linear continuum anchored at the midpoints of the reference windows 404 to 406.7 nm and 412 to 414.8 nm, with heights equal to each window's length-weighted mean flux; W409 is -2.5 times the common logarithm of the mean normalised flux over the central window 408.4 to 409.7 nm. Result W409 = 0.05 mag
